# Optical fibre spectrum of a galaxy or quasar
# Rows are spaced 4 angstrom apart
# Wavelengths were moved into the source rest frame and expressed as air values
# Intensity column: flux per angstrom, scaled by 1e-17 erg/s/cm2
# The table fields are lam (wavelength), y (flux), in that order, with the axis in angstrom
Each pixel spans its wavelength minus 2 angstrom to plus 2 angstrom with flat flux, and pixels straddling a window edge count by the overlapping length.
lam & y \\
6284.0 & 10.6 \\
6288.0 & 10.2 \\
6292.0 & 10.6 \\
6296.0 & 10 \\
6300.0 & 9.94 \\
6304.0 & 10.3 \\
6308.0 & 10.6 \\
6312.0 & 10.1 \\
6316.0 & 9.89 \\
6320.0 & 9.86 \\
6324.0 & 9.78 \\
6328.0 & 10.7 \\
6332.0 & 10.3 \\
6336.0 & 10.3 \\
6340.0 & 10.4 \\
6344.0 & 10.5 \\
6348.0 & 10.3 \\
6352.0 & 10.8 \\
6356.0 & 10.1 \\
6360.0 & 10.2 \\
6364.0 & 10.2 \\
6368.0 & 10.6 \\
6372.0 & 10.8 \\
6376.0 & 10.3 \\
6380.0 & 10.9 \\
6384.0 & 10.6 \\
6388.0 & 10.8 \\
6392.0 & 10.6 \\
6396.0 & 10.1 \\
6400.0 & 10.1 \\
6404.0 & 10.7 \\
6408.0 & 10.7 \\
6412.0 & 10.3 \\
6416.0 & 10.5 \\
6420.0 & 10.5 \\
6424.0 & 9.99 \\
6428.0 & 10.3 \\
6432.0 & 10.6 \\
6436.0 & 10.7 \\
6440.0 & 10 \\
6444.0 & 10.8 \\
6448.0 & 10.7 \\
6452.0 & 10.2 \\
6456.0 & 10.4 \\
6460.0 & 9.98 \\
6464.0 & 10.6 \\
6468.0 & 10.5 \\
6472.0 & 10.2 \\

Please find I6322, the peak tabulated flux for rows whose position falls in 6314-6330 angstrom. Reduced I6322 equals 10.7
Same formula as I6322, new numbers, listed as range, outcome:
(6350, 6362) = 10.8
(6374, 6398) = 10.9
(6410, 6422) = 10.5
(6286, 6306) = 10.6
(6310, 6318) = 10.1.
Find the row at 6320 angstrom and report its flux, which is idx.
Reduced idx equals 9.86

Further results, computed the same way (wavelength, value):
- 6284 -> 10.6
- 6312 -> 10.1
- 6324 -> 9.78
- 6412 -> 10.3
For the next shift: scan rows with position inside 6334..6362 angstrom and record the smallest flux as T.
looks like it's 10.1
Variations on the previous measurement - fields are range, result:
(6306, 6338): 9.78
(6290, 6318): 9.89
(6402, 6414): 10.3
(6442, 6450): 10.7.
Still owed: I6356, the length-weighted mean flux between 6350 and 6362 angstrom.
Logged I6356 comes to 10.4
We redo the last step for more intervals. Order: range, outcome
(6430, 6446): 10.5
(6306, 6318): 10.2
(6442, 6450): 10.8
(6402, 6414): 10.6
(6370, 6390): 10.7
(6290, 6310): 10.3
